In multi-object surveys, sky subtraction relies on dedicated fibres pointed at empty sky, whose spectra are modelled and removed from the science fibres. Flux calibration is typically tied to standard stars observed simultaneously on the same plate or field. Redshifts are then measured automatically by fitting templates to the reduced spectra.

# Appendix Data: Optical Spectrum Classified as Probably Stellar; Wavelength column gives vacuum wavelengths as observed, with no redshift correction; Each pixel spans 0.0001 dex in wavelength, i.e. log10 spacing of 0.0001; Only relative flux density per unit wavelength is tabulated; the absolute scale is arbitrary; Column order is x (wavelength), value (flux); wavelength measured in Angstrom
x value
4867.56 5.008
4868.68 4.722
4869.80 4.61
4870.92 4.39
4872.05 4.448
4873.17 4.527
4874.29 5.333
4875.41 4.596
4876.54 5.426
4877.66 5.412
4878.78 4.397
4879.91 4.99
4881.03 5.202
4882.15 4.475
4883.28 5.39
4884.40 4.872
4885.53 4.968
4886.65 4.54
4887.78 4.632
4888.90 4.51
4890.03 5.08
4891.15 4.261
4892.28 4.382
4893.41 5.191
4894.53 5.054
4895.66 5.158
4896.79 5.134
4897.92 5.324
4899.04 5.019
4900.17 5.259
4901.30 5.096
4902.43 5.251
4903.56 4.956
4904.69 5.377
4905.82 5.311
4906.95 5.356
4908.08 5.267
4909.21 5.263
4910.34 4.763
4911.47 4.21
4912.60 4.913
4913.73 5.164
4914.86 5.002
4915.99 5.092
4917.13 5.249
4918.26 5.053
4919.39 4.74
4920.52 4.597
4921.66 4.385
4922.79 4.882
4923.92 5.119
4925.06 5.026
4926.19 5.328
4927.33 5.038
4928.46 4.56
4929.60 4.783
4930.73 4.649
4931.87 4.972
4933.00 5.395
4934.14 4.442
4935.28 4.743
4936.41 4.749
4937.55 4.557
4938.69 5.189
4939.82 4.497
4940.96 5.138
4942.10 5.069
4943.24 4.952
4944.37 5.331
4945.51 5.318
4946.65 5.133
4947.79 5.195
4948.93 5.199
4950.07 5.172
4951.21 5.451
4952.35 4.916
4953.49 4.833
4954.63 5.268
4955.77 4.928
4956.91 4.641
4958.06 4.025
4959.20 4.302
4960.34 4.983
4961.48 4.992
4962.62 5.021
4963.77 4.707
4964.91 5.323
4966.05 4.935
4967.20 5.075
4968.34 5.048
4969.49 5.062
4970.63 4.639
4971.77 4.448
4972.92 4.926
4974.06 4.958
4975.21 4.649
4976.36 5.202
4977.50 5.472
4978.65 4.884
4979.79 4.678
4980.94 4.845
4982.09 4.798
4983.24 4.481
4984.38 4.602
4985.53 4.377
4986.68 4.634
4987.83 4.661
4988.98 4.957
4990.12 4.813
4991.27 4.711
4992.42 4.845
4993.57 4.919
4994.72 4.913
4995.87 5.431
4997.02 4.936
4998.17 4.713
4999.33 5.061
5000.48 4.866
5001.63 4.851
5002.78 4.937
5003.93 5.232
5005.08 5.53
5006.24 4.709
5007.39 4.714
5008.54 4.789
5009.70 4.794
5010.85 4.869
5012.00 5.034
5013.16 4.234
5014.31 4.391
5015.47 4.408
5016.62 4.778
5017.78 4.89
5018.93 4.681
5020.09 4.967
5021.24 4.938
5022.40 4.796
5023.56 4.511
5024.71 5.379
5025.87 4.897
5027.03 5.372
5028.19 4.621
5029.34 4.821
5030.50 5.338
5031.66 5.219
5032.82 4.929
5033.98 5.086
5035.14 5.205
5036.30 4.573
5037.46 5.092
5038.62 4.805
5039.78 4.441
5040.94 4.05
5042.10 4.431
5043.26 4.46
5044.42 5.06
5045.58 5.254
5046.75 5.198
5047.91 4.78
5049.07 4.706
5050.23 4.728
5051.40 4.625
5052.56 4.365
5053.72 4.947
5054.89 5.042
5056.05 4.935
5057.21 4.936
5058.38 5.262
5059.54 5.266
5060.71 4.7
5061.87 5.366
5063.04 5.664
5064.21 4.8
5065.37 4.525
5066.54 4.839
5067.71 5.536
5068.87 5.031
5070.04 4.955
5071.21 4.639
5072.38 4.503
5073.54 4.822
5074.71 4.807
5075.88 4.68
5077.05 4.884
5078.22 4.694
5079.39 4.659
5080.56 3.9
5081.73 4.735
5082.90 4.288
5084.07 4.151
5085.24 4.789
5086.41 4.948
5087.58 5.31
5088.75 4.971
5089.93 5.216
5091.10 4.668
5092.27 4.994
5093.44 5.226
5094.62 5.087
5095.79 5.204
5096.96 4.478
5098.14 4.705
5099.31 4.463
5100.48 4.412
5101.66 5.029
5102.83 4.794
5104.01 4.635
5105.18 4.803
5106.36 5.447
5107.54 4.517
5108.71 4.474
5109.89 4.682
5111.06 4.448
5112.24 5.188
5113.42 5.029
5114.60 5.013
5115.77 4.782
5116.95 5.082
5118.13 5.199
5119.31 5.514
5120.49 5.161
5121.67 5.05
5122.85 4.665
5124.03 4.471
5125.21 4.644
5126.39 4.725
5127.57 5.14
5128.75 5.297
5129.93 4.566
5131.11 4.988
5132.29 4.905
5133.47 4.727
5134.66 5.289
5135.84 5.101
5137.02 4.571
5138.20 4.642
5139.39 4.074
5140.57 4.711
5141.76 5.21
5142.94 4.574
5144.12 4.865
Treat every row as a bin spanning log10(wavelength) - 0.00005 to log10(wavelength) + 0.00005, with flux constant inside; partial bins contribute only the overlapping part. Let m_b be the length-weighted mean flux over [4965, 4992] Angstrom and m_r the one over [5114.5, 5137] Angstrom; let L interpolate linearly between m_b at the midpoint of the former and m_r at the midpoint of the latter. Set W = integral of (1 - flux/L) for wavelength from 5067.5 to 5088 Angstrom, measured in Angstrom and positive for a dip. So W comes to 0.8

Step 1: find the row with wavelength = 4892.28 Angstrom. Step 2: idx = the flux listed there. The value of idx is 4.382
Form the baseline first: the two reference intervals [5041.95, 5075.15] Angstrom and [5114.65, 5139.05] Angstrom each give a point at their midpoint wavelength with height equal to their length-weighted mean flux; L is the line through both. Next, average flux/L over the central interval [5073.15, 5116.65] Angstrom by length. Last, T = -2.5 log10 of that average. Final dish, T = 0.029 mag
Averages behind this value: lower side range 4.91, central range 4.78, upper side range 4.92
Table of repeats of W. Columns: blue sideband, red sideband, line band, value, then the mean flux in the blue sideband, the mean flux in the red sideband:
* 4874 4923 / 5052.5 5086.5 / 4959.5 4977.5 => -0.1 Angstrom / 4.97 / 4.83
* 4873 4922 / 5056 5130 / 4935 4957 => -0.4 Angstrom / 4.96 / 4.87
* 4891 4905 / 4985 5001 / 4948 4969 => -0.1 Angstrom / 5.05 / 4.85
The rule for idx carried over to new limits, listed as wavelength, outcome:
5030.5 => 5.338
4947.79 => 5.195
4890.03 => 5.08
